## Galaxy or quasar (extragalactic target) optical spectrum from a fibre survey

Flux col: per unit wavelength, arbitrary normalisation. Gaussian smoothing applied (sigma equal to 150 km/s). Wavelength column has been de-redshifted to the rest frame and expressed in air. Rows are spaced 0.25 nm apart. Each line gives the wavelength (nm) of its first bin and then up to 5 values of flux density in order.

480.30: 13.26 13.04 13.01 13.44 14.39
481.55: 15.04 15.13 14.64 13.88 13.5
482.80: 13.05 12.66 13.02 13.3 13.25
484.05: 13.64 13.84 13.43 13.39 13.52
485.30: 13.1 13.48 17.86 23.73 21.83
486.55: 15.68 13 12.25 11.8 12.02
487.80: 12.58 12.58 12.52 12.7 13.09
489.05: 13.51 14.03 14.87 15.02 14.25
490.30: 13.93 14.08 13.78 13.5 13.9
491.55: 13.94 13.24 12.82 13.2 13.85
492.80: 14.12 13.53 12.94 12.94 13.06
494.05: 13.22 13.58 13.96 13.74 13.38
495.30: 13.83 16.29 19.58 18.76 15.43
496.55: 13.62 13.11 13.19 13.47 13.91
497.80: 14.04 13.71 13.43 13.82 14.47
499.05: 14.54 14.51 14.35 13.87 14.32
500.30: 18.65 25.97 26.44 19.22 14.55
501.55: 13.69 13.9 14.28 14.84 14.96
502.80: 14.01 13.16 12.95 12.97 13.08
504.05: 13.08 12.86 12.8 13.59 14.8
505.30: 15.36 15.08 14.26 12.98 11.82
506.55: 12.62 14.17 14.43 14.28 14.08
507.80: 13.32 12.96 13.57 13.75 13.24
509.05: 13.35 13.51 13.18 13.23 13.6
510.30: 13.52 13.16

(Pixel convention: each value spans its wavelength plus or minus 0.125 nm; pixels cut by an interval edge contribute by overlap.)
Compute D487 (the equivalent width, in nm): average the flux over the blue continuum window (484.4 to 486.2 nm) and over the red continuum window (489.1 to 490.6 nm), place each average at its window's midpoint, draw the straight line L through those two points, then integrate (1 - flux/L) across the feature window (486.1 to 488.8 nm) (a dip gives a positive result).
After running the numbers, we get 0.19 nm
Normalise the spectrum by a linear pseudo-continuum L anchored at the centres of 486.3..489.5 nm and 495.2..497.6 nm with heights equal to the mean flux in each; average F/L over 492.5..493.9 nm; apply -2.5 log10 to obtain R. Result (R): 0.09 mag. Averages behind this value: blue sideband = 13.4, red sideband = 15.2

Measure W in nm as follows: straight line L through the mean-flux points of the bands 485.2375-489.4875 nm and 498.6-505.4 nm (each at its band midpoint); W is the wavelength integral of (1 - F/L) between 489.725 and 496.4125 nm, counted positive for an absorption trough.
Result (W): 0.25 nm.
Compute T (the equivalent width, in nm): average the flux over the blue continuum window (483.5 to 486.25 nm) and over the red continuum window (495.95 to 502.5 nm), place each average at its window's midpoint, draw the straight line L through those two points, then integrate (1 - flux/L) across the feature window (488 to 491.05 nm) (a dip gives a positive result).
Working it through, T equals 0.29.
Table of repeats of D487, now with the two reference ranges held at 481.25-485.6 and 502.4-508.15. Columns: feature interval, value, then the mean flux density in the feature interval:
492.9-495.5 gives 0.03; 13.5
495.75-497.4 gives -0.18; 15.1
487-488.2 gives 0.12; 12.3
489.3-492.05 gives -0.07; 14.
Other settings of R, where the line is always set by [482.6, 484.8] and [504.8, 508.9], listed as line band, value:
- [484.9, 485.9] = -0.08 mag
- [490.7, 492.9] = -0.01 mag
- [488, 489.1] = 0.04 mag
